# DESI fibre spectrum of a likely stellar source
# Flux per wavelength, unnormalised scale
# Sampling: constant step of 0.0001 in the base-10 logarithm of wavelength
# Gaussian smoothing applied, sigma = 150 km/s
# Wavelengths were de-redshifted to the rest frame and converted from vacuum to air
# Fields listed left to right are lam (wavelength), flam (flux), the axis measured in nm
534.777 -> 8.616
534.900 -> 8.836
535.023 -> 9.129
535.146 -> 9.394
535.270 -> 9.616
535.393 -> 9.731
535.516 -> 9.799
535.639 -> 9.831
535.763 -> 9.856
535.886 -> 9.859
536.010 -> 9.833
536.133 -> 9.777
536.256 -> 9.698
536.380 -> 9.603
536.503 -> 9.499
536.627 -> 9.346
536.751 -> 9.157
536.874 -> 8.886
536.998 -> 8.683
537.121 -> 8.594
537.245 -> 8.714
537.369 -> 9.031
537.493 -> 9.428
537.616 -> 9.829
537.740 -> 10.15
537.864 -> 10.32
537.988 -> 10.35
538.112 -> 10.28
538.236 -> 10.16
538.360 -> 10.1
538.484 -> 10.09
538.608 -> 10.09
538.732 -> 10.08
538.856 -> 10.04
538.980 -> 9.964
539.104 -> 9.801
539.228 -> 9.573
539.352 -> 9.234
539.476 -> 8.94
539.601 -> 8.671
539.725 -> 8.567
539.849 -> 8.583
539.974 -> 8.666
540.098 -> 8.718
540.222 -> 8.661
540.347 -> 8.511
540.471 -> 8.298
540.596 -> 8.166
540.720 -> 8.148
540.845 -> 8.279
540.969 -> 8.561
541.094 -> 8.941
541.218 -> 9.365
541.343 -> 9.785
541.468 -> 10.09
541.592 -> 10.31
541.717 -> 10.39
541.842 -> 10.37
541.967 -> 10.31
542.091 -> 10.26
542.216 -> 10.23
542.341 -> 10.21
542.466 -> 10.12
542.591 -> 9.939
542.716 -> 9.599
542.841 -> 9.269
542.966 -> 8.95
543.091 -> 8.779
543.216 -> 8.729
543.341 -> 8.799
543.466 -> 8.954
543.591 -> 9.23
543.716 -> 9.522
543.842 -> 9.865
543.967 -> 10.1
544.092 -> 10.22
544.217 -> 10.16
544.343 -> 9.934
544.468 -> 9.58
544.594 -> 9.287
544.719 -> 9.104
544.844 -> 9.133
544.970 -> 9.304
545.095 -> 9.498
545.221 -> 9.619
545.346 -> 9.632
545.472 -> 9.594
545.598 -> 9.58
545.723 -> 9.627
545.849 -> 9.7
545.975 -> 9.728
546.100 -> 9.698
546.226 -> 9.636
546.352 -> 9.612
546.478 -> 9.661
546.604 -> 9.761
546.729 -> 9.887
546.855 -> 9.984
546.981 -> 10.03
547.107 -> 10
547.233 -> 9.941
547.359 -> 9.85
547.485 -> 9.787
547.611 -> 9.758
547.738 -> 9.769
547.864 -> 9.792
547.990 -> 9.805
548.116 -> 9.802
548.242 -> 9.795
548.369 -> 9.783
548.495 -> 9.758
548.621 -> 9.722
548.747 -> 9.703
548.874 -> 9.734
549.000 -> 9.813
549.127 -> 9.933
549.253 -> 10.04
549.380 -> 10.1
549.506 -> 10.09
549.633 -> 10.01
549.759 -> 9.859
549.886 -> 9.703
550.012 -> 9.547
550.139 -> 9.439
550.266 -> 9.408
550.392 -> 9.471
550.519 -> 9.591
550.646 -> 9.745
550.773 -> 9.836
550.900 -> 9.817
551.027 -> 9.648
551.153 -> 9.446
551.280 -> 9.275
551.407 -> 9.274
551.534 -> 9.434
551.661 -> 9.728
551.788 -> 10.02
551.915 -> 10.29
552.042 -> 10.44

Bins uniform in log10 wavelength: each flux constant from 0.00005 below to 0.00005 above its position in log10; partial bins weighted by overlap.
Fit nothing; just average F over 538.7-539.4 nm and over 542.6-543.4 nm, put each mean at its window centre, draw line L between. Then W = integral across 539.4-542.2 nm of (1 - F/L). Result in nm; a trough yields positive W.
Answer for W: 0.10 nm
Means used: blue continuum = 9.79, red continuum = 9.08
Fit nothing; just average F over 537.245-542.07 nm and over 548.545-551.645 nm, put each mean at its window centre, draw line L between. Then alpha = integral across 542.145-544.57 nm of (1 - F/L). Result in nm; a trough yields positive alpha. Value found -0.01 nm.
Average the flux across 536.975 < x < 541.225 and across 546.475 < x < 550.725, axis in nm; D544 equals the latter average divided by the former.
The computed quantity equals 1.06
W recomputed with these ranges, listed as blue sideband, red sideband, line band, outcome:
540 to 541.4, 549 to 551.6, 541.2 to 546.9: -0.414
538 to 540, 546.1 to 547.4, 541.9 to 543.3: 0.005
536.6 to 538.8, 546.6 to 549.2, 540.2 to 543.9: 0.136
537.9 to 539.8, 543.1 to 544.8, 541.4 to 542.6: -0.083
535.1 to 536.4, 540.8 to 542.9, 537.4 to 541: 0.161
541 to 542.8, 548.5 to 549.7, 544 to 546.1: 0.067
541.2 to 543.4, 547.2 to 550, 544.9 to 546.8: 0.032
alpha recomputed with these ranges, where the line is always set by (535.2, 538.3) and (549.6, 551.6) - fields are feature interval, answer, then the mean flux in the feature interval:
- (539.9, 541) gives 0.13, 8.44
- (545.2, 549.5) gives -0.09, 9.79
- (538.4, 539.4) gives -0.03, 9.88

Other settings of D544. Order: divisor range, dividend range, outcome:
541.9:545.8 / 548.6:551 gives 1.02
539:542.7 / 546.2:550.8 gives 1.05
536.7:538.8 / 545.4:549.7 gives 1.02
